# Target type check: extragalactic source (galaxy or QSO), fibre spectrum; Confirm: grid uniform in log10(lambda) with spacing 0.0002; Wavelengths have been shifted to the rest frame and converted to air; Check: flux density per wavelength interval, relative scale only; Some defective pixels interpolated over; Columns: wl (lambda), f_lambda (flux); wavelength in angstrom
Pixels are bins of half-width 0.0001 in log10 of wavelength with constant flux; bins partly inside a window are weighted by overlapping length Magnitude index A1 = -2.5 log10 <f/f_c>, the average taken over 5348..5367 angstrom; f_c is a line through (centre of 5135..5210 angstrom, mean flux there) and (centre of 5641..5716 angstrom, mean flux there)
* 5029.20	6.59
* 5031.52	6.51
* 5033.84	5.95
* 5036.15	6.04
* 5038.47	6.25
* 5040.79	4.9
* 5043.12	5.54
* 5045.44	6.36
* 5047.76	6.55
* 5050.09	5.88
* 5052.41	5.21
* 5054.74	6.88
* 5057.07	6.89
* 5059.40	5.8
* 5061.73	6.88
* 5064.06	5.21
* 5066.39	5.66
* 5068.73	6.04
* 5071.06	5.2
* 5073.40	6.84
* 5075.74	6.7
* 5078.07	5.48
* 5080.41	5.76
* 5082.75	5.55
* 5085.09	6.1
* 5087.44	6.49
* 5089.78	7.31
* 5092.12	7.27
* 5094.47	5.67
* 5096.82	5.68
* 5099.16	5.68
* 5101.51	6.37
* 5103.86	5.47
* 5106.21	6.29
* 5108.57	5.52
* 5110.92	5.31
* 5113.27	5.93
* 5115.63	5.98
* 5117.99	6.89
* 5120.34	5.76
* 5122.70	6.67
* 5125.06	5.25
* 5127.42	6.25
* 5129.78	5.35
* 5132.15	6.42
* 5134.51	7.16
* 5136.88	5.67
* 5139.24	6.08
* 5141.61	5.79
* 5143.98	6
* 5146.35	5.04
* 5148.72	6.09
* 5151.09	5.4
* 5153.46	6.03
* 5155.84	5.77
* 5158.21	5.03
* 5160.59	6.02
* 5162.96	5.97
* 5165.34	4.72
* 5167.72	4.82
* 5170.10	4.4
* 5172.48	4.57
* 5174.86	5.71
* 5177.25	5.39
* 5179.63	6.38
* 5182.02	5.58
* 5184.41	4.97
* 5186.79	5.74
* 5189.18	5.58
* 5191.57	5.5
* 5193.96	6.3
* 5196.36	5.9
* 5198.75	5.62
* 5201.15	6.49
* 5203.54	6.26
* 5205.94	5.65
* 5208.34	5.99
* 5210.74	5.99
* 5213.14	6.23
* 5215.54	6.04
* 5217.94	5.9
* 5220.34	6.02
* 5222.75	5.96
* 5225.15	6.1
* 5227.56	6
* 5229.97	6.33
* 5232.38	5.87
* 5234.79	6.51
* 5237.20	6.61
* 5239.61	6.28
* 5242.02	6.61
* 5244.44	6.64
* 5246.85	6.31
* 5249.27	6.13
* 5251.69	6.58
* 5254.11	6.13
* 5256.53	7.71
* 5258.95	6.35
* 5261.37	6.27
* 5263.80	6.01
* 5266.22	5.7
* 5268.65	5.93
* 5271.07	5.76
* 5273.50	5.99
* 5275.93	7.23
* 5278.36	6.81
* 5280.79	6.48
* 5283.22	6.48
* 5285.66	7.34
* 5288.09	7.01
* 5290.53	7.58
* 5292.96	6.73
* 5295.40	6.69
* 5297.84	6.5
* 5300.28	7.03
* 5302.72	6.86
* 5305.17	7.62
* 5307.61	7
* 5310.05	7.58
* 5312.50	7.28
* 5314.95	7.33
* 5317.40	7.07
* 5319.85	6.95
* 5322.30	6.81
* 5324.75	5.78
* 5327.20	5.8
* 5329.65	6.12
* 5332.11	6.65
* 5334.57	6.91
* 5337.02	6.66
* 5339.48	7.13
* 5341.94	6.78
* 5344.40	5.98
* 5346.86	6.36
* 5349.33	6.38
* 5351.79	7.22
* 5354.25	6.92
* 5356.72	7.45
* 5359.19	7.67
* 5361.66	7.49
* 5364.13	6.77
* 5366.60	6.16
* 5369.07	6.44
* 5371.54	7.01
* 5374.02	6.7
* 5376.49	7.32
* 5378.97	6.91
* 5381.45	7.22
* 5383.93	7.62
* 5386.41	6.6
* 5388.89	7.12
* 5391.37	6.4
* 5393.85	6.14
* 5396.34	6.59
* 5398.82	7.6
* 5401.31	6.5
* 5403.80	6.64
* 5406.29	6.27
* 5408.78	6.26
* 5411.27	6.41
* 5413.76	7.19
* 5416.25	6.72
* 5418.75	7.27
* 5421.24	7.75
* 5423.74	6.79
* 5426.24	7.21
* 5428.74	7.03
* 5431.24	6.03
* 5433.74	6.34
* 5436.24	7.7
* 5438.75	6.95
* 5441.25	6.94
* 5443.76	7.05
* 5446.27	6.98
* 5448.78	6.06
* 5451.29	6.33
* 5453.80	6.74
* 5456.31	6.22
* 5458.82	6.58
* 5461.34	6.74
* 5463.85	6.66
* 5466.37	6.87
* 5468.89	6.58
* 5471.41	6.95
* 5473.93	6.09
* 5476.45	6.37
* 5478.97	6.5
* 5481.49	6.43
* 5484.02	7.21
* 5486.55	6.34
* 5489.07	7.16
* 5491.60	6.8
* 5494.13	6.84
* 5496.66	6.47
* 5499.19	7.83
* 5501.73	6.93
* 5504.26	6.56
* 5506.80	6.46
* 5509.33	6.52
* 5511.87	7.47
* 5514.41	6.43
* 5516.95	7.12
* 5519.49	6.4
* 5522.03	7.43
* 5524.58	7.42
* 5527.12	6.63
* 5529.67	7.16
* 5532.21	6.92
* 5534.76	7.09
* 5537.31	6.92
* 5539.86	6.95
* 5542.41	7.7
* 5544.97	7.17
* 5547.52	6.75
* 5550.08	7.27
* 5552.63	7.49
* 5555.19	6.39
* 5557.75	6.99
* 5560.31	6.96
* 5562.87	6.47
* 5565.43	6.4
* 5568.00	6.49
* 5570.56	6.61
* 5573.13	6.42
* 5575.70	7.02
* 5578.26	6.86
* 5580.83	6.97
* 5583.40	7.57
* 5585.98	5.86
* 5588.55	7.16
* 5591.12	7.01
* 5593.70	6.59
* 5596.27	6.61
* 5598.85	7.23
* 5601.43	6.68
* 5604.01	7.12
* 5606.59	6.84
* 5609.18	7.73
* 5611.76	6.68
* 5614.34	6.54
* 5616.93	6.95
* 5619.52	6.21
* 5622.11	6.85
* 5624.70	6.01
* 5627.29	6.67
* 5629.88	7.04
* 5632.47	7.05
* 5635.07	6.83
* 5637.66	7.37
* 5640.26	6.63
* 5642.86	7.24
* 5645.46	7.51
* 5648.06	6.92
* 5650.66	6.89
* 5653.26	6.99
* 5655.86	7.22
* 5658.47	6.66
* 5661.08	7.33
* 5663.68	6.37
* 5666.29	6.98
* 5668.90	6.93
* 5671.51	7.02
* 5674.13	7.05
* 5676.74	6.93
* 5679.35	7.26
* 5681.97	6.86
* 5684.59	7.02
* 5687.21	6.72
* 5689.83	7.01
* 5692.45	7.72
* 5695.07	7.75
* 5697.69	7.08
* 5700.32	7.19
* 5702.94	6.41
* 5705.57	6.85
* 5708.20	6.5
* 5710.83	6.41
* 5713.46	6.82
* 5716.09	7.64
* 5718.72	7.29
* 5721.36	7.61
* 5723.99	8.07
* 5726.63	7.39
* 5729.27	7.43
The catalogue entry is -0.15 mag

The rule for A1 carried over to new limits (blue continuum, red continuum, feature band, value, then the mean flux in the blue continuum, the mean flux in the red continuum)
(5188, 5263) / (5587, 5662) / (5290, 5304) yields -0.090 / 6.19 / 6.91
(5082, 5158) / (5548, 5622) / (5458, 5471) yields -0.015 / 6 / 6.82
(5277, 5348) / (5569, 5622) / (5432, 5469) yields 0.017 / 6.81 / 6.83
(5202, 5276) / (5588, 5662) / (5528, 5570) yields -0.026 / 6.22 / 6.91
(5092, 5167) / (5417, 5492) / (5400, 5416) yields 0.011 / 5.86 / 6.75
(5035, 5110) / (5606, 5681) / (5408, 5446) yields -0.053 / 6.04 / 6.92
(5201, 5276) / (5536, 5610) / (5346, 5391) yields -0.077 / 6.22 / 6.9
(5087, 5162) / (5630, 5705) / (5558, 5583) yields 0.018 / 5.98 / 7.03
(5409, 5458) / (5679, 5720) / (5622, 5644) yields 0.019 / 6.81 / 7.03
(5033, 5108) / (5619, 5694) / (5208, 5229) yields 0.044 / 6.06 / 6.95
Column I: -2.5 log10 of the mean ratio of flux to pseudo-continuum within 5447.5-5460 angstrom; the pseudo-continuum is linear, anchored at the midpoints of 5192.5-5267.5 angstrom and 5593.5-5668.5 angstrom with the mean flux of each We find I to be 0.03 mag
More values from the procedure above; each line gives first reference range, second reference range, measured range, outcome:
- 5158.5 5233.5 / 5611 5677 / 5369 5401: -0.113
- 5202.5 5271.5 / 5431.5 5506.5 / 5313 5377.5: -0.053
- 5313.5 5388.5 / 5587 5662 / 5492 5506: -0.005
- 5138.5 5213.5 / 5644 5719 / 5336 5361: -0.127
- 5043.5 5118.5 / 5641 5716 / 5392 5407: -0.010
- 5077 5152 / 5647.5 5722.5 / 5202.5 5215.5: 0.025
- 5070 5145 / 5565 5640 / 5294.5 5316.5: -0.120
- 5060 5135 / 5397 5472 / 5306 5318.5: -0.118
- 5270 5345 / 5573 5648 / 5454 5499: 0.027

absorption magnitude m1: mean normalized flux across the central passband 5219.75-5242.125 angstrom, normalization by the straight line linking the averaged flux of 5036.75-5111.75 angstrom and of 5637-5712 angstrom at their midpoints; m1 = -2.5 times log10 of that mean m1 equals 0.01 mag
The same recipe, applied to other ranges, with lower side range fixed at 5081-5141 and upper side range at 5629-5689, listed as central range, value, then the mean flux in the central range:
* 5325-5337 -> 0.02 mag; 6.35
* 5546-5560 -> -0.03 mag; 6.98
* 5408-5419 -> -0.03 mag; 6.75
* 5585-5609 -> 0.01 mag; 6.84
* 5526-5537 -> -0.03 mag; 6.95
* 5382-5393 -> -0.06 mag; 6.93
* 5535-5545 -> -0.06 mag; 7.17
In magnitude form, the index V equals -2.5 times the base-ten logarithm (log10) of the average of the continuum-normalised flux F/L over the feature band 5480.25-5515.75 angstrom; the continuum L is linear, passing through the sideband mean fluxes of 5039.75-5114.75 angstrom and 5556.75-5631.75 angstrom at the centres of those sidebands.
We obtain -0.03 mag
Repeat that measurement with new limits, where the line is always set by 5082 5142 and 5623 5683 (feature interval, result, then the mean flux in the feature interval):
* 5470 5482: 0.03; 6.48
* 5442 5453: 0.00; 6.62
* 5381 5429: -0.05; 6.86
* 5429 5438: -0.02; 6.74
